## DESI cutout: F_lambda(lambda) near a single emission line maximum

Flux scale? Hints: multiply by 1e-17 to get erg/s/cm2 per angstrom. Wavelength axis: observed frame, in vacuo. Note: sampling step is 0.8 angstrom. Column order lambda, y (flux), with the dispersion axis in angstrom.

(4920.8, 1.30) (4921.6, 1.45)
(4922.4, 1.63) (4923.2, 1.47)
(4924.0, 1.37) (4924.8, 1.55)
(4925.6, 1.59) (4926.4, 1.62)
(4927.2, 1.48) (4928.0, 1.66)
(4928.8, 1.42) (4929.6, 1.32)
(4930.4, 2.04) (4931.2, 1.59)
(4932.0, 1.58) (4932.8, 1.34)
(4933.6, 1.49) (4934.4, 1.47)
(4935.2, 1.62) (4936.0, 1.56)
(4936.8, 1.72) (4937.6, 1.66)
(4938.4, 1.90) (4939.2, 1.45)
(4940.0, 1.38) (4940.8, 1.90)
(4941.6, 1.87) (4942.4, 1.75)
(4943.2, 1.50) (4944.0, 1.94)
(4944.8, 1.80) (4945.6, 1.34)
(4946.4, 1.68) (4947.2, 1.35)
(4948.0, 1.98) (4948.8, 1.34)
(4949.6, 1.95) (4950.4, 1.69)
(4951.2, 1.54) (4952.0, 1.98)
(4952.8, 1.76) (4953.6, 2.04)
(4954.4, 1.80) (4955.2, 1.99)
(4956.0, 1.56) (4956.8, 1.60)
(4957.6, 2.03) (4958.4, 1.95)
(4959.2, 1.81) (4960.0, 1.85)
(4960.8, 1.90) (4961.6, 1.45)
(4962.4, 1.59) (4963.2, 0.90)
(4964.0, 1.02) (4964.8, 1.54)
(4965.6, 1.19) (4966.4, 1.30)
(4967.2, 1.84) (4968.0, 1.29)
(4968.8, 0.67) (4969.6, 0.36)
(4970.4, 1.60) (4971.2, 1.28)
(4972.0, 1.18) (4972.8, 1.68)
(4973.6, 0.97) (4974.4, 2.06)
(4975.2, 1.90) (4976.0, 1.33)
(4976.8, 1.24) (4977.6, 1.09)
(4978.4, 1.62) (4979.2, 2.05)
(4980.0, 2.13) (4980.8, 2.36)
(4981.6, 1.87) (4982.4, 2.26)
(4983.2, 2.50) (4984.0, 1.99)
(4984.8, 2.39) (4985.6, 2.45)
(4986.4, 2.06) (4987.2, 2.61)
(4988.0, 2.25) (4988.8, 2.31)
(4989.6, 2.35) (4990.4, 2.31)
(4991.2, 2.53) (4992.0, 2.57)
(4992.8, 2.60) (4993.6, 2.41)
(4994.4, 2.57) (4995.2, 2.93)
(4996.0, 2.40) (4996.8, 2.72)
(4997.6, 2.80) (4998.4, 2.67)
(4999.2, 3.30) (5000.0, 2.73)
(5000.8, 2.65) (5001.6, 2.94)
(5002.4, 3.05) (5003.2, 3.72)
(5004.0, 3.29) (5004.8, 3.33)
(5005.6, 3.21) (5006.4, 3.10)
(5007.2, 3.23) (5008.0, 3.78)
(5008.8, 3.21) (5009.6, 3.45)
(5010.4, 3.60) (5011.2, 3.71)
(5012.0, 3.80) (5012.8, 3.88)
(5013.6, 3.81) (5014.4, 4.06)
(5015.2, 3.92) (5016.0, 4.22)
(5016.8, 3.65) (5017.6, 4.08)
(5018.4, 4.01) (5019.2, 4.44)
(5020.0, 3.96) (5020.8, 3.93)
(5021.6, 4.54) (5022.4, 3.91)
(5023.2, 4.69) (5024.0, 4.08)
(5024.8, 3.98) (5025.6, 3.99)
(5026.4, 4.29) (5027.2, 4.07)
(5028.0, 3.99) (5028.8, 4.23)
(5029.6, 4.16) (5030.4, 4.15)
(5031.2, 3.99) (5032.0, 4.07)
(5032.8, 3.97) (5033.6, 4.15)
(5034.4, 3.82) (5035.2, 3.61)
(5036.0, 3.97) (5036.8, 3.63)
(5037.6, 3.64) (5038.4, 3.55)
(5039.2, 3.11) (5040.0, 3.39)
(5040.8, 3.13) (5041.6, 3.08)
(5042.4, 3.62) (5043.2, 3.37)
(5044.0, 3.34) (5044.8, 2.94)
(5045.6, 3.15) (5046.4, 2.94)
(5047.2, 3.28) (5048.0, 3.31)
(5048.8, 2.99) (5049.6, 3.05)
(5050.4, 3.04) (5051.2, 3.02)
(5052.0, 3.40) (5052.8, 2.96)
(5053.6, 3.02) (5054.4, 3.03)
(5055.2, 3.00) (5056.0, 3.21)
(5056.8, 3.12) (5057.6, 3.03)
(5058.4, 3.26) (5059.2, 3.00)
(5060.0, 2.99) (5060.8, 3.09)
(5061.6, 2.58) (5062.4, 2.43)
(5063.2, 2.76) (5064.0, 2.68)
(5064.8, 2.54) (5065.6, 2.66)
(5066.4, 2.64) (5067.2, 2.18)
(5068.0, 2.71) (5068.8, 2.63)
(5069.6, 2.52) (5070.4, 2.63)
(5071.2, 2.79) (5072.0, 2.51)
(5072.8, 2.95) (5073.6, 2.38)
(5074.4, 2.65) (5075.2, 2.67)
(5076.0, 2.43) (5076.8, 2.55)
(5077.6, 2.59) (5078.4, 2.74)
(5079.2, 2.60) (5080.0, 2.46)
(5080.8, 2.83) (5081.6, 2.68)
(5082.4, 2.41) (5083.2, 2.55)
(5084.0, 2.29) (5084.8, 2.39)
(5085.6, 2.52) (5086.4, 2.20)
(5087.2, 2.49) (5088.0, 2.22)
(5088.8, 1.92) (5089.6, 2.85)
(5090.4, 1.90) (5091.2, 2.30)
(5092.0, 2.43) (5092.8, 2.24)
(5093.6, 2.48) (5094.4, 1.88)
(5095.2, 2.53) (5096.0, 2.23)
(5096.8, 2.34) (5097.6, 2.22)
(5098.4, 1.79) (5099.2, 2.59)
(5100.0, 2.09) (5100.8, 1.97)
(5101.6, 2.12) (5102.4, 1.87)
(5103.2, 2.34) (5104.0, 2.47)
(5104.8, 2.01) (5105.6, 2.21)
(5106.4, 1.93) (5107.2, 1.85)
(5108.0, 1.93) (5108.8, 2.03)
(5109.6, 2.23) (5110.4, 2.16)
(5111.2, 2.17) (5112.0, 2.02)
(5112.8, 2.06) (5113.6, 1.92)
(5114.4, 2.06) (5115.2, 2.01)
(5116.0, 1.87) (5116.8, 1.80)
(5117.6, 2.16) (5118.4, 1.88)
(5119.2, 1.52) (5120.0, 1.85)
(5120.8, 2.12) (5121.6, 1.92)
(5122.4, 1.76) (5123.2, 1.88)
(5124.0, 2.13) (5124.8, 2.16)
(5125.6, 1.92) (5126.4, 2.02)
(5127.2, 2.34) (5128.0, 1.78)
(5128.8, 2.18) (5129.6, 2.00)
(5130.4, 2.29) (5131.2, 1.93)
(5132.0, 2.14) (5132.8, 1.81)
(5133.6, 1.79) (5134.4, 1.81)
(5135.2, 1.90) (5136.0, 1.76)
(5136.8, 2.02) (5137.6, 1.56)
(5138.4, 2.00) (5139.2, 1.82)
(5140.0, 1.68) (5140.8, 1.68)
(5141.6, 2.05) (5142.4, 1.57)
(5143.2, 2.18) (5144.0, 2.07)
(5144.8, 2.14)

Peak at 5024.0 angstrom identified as C IV 1549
